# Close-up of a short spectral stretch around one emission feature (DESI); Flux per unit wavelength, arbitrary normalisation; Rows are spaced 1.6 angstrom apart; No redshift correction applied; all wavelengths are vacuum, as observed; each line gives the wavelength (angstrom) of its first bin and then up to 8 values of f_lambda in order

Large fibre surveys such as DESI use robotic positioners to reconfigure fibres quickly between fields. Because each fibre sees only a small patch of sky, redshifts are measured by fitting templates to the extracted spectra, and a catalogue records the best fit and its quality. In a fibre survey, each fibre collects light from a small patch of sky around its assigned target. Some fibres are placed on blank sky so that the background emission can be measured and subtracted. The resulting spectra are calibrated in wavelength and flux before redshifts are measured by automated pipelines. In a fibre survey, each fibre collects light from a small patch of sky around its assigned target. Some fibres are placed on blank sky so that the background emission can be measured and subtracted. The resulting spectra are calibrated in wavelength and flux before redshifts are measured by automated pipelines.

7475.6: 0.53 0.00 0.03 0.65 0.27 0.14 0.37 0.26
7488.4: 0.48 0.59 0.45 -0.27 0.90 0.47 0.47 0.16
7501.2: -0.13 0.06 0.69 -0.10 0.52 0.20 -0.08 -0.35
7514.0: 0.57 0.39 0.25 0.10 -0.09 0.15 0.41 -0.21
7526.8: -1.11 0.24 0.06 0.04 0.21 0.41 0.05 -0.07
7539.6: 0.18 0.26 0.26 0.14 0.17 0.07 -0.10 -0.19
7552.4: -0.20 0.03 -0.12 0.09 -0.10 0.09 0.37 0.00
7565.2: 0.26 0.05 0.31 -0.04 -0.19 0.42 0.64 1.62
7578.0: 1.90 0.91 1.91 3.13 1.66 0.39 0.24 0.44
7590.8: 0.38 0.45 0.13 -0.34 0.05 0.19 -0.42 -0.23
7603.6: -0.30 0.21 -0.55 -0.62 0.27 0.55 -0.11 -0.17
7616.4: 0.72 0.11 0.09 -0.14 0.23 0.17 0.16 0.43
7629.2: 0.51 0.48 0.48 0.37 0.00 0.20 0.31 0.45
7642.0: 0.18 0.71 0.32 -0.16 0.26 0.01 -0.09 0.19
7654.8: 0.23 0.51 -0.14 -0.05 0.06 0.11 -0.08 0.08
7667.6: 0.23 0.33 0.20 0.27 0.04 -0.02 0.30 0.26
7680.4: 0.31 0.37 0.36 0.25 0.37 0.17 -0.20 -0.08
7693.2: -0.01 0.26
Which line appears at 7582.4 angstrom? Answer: [O II] 3727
